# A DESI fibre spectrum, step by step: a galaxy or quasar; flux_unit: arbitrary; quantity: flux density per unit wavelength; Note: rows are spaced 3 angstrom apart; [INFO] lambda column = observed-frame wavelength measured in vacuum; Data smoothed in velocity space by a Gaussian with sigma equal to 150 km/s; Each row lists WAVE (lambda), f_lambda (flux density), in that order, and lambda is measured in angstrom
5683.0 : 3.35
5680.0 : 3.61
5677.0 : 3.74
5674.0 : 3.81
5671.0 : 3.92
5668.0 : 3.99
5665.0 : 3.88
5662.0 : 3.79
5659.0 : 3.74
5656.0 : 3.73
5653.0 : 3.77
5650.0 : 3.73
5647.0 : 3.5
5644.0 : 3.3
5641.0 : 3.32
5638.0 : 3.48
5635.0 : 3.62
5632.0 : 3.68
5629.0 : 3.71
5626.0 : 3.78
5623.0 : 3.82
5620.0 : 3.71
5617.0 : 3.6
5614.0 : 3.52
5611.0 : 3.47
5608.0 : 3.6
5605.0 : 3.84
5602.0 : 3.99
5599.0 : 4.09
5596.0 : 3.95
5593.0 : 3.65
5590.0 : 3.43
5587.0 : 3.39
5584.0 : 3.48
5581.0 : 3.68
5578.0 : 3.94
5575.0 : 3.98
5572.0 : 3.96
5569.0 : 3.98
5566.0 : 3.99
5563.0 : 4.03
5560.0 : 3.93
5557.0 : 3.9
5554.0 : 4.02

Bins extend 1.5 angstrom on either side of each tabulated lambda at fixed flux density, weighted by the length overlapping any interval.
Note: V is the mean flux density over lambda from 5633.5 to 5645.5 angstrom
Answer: 3.43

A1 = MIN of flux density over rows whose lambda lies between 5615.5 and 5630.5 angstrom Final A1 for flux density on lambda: 3.6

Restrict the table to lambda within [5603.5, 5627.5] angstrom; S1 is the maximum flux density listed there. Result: 3.84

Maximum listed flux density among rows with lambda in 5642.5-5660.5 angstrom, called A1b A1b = 3.77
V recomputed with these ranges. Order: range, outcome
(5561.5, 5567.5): 4.01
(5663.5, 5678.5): 3.87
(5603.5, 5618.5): 3.61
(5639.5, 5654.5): 3.52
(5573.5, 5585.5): 3.77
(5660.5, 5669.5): 3.89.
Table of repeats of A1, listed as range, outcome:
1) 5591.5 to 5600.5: 3.65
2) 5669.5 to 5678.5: 3.74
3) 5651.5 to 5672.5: 3.73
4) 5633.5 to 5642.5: 3.32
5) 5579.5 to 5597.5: 3.39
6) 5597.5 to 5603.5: 3.99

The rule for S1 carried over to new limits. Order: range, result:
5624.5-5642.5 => 3.78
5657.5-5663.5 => 3.79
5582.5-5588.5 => 3.48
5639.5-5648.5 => 3.5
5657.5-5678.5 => 3.99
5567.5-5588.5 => 3.98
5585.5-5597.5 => 3.95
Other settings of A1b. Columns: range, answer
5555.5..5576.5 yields 4.03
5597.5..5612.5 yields 4.09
